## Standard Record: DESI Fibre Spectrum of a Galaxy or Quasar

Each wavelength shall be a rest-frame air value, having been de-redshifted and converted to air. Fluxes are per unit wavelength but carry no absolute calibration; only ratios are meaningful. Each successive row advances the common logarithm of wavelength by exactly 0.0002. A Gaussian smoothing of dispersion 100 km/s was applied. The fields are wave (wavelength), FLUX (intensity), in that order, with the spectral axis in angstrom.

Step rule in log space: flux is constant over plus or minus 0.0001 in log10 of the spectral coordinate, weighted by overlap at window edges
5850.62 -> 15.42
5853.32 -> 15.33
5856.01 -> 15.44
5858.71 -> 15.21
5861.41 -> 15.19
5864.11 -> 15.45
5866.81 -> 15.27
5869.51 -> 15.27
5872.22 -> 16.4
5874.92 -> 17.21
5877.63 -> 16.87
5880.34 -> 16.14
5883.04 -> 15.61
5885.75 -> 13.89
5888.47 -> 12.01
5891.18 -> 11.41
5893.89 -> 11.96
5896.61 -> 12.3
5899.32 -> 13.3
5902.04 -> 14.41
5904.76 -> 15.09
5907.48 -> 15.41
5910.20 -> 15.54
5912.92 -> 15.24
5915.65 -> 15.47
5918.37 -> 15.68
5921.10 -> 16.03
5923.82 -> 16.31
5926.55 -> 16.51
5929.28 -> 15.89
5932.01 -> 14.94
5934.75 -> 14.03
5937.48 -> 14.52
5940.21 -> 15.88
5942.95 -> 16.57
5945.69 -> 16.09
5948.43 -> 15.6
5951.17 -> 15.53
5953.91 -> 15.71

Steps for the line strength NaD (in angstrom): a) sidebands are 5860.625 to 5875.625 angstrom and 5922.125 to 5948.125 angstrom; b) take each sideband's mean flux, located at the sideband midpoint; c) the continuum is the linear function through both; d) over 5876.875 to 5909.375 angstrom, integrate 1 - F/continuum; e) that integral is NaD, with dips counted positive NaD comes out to 3.5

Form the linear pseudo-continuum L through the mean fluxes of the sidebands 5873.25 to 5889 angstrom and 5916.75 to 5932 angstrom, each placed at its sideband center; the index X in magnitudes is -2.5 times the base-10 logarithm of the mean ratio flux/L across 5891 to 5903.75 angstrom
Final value 0.215 mag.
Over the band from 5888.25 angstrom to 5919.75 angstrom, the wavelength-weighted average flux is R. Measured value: 14.1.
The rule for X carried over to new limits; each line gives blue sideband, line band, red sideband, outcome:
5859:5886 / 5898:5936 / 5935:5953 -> 0.03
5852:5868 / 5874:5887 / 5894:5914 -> -0.08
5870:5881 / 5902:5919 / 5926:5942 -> 0.03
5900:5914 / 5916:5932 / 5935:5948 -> -0.04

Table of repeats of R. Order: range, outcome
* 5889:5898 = 11.9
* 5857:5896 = 14.8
